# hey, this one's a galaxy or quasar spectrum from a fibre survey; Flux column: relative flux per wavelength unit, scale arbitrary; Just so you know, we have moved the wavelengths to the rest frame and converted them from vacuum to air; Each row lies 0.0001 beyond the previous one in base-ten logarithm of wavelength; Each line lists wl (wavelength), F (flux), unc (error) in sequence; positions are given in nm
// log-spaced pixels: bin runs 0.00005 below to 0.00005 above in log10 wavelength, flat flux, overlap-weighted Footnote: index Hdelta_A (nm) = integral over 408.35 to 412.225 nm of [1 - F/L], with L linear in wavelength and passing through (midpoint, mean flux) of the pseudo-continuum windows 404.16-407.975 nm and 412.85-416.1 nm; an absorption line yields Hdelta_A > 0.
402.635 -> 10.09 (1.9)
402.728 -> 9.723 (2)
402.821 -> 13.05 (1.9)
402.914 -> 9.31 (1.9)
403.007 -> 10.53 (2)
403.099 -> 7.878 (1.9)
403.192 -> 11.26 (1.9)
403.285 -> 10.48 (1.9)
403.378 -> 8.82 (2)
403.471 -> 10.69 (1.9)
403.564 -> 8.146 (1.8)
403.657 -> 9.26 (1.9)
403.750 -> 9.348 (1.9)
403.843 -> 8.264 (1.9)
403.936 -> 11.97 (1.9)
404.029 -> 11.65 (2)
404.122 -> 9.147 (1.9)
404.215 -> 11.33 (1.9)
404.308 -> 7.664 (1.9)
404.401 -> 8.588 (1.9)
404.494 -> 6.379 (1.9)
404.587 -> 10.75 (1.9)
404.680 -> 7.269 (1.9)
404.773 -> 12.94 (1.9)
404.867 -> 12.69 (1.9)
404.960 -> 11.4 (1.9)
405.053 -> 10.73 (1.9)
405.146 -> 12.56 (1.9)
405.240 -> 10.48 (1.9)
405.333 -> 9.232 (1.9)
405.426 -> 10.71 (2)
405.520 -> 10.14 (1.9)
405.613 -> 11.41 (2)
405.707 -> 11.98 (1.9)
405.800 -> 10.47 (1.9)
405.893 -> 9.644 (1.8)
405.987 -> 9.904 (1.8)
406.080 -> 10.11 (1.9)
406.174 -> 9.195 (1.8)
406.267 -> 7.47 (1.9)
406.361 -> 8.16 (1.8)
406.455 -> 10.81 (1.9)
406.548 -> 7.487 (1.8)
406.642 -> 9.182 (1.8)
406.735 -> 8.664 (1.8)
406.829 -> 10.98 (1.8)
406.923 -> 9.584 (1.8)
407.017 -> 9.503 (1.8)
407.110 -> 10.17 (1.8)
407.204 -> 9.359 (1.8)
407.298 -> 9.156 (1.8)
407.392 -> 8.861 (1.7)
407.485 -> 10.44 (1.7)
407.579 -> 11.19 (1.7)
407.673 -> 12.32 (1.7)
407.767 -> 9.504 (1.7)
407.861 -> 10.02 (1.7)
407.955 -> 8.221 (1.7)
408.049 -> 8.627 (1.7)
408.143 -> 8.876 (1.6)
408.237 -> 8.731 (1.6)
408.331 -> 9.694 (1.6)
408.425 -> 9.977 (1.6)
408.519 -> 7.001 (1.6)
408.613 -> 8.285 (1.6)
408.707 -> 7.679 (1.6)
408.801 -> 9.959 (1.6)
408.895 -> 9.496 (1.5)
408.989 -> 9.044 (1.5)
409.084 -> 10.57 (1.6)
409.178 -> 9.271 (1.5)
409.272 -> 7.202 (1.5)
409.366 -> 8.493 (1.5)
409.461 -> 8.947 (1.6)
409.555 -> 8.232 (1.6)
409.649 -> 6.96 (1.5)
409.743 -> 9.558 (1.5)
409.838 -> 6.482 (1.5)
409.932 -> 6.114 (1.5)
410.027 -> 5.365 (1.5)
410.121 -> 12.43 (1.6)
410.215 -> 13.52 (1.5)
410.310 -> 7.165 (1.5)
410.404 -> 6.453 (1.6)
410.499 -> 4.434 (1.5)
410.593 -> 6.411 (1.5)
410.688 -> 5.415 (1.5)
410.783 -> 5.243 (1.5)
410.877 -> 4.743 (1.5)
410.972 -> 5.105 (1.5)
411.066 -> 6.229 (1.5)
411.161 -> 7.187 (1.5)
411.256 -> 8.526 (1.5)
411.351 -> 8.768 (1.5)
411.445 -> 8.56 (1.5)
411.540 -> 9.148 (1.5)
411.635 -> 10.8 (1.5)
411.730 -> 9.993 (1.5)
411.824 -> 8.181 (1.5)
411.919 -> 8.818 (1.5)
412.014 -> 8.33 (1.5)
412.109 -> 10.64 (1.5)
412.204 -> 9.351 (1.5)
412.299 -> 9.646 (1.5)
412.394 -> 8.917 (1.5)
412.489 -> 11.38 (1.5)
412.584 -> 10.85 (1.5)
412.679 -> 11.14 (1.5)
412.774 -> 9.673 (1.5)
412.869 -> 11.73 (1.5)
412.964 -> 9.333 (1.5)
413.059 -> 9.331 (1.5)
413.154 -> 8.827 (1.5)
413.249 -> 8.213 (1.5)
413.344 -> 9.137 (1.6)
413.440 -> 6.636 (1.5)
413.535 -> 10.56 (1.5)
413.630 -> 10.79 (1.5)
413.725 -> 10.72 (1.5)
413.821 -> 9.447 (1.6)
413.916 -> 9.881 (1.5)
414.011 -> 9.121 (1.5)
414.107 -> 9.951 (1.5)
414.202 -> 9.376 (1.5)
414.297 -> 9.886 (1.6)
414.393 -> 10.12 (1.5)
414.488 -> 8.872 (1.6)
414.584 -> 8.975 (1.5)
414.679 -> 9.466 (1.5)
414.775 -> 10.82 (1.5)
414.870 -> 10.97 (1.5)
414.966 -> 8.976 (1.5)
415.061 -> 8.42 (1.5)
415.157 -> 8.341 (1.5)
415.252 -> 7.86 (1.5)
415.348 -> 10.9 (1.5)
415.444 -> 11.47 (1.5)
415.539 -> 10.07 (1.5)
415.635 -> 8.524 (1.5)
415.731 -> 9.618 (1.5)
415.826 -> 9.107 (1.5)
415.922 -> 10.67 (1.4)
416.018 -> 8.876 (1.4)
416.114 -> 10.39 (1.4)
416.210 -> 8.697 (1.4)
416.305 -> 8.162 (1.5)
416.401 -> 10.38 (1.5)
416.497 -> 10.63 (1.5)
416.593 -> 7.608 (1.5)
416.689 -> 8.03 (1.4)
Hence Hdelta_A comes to 0.63 nm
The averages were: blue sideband 9.93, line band 8.15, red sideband 9.55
